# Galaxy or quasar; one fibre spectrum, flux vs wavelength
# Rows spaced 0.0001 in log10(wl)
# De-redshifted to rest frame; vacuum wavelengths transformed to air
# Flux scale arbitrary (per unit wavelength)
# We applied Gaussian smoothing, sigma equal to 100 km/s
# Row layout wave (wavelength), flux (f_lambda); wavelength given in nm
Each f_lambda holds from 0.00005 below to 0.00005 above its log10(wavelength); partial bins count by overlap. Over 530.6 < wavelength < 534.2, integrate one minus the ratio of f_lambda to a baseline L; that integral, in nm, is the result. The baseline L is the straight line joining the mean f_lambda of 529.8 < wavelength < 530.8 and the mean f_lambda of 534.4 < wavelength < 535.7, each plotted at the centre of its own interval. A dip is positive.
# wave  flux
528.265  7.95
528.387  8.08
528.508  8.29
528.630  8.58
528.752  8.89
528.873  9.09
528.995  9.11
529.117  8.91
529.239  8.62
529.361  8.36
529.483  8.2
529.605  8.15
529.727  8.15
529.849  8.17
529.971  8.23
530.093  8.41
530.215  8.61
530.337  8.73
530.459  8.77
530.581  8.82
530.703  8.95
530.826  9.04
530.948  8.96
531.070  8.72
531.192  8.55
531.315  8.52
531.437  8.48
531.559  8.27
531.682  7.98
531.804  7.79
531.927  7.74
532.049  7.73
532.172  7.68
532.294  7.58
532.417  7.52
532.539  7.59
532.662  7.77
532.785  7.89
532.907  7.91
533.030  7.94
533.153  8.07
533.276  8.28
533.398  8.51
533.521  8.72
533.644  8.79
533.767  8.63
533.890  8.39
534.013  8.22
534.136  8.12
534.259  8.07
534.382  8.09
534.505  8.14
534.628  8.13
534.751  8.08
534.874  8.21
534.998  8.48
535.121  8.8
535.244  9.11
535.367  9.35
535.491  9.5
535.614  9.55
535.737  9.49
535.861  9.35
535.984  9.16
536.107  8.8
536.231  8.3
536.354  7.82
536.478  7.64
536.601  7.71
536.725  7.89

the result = 0.18 nm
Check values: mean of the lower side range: 8.61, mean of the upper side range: 8.73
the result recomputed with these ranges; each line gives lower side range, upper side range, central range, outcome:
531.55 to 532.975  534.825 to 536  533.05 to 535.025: 0.050 nm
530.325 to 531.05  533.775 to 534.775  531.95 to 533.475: 0.109 nm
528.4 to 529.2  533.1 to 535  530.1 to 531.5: -0.022 nm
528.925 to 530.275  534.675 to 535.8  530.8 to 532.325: 0.069 nm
